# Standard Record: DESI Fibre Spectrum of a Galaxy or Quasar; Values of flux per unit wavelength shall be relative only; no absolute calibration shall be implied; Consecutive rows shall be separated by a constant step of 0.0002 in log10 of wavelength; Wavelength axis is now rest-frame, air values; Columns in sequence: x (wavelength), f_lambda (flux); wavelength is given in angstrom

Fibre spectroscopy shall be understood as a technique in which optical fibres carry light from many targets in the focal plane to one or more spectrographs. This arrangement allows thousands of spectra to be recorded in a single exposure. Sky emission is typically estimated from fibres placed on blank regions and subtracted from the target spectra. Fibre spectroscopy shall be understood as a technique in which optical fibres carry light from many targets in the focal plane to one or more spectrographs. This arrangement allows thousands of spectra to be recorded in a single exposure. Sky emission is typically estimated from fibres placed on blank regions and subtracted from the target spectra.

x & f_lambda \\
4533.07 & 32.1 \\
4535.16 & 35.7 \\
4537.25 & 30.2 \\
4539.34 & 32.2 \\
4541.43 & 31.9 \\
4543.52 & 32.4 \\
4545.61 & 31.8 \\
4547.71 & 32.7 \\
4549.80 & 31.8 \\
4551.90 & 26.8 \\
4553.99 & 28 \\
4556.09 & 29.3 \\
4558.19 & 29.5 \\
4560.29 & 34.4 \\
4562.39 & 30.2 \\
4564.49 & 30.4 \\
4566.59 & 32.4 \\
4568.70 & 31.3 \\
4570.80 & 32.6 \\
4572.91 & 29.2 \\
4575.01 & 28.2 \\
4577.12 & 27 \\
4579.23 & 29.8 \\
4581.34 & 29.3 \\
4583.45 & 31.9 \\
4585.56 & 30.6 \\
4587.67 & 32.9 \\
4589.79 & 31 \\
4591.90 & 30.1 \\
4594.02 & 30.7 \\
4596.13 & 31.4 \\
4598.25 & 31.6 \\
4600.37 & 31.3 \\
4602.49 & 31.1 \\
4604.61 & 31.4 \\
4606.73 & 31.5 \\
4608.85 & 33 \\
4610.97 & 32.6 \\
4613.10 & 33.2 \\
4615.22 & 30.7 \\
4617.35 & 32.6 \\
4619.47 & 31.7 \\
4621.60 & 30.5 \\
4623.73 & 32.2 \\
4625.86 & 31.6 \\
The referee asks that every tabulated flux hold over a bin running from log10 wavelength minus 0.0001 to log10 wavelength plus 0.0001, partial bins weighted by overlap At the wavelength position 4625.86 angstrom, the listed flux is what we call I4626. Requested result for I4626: 31.6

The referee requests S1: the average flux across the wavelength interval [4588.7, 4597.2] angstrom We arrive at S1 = 30.8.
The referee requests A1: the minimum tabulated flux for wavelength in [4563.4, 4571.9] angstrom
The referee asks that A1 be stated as 30.4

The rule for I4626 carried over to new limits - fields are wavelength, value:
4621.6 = 30.5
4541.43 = 31.9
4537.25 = 30.2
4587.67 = 32.9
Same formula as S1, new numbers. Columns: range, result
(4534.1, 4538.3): 32.9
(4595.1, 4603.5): 31.3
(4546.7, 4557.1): 29.7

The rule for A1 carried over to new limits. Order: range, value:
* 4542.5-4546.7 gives 31.8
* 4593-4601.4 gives 30.7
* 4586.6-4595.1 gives 30.1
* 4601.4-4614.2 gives 31.1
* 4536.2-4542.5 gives 30.2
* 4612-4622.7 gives 30.5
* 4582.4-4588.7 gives 30.6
